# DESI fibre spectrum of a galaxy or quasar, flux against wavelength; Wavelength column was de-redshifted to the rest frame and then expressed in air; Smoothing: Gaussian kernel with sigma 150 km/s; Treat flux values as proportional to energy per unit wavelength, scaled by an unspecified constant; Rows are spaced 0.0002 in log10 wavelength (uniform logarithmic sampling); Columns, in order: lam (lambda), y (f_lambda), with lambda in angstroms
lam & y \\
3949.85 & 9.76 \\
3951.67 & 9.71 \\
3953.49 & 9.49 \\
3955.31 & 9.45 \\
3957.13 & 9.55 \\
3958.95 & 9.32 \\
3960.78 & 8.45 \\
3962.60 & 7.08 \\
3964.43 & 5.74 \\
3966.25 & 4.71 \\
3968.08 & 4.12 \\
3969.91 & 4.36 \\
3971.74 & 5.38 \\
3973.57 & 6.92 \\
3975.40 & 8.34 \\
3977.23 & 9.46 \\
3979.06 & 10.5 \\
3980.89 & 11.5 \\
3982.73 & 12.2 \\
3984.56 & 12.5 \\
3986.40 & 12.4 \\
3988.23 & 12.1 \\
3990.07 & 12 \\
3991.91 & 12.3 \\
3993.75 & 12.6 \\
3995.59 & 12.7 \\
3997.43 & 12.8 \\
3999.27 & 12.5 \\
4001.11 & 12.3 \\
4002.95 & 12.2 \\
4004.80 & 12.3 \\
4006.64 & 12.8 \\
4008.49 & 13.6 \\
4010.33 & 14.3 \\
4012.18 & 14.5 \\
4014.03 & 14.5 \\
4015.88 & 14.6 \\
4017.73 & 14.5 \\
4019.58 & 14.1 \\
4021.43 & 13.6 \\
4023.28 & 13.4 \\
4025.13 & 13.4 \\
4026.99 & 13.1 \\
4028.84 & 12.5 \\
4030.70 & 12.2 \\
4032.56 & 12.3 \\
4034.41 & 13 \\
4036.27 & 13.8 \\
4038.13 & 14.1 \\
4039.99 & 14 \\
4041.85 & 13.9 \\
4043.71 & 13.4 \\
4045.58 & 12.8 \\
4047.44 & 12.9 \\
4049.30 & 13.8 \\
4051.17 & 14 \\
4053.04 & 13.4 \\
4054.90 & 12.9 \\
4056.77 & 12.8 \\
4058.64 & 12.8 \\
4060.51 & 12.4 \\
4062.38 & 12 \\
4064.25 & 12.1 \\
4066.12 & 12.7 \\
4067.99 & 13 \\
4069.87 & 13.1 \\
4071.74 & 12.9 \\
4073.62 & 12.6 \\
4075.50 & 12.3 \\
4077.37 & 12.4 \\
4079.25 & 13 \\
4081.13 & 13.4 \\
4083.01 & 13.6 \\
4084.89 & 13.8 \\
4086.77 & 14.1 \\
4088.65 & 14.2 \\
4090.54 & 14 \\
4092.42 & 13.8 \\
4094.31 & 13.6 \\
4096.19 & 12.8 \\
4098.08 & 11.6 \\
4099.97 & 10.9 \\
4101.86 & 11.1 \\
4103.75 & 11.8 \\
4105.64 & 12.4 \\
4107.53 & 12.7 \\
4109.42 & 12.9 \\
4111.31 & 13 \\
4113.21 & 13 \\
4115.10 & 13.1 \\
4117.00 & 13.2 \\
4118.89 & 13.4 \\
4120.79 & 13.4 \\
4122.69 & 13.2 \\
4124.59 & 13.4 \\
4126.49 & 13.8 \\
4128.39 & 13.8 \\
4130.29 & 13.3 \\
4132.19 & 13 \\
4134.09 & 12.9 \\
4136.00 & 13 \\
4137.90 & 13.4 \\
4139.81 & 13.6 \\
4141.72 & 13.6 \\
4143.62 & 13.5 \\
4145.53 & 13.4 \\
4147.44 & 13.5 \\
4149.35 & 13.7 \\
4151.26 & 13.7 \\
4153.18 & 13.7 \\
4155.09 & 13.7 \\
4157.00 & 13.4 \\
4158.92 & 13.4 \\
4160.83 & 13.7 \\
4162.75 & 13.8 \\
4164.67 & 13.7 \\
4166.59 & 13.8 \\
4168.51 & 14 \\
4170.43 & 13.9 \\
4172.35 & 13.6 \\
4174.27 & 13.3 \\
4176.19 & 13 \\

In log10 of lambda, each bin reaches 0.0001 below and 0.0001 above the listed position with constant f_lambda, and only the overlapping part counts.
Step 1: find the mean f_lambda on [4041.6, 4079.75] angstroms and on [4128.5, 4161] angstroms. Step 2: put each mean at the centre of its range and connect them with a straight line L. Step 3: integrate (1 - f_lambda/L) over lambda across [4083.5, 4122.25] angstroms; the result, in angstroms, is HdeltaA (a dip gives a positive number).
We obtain 0.6 angstroms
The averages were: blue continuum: 12.9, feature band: 12.9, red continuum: 13.4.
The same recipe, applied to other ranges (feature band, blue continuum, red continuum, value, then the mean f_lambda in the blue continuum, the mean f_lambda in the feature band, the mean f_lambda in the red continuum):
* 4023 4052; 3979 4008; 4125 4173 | -1.4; 12.3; 13.3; 13.6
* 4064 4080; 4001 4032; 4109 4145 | 0.8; 13.4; 12.7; 13.3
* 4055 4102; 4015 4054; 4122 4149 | 2.0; 13.5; 12.9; 13.4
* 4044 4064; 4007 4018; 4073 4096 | 1.2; 14.2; 13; 13.4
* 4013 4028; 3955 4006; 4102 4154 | -4.3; 9.88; 13.9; 13.2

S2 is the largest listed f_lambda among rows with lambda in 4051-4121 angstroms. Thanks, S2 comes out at 14.2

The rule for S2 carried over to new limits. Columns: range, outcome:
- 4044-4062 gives 14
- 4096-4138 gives 13.8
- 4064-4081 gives 13.1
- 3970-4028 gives 14.6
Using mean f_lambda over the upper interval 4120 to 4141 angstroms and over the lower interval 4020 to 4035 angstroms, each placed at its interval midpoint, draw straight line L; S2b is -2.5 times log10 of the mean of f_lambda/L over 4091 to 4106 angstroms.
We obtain 0.08 mag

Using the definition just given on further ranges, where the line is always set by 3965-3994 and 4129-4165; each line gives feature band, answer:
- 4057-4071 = -0.11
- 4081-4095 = -0.15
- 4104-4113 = -0.01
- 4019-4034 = -0.24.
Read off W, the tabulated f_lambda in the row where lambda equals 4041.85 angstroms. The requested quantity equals 13.9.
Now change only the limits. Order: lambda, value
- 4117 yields 13.2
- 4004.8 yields 12.3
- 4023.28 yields 13.4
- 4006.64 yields 12.8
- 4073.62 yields 12.6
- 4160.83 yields 13.7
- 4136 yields 13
